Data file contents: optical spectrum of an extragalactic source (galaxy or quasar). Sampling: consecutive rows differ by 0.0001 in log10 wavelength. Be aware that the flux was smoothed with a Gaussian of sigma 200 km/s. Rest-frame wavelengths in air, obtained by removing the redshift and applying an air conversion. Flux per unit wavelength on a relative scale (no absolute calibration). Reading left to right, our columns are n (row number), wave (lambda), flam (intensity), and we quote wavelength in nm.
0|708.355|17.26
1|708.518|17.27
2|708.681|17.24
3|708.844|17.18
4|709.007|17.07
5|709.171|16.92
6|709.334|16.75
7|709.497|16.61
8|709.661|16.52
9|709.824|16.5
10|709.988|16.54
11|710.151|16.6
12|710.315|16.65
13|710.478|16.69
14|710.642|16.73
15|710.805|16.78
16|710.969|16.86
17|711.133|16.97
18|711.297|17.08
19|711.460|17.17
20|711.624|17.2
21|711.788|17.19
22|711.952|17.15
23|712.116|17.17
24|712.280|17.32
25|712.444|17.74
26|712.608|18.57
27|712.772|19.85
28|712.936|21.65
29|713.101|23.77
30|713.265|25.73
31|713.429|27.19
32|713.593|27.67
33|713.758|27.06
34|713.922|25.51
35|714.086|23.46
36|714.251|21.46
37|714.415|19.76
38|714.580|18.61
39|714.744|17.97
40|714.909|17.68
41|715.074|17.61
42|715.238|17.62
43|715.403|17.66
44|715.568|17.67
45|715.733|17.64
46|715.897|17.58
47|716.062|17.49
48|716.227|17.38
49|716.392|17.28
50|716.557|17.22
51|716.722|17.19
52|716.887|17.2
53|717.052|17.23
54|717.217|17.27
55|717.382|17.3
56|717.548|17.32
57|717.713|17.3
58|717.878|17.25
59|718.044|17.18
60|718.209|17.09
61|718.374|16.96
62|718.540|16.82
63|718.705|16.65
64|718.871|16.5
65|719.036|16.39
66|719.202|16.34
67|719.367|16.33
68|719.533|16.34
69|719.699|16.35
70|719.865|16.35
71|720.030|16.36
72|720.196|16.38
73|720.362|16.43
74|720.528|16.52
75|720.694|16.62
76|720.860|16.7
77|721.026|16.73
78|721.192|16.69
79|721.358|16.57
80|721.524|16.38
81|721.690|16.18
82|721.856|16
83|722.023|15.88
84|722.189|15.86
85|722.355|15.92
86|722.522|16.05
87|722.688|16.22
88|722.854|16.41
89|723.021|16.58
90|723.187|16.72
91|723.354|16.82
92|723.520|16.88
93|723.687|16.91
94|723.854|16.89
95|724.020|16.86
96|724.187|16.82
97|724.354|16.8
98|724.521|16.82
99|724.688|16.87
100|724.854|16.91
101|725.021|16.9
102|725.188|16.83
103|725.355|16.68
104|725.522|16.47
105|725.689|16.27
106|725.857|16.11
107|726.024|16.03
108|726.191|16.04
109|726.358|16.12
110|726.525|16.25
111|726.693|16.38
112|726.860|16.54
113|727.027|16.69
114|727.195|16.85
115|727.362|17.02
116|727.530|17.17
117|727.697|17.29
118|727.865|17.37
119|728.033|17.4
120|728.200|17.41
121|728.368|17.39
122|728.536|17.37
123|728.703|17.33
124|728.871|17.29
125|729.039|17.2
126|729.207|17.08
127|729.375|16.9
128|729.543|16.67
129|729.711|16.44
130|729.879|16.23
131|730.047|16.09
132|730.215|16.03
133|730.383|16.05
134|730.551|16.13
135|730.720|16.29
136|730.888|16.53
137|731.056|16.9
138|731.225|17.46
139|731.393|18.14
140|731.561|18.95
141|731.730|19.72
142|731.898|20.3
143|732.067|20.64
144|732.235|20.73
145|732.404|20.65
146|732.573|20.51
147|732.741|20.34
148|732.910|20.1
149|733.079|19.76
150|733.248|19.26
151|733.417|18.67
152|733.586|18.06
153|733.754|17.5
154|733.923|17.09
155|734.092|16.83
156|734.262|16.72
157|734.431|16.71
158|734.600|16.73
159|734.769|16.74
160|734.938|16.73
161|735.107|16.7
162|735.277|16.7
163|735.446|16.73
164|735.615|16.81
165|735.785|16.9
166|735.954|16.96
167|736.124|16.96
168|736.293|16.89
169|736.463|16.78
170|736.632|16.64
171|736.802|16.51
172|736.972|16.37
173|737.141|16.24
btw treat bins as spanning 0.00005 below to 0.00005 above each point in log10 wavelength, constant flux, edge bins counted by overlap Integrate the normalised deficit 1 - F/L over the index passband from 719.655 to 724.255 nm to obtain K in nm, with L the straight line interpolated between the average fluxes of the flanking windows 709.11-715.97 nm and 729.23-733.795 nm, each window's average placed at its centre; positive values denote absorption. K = 0.52 nm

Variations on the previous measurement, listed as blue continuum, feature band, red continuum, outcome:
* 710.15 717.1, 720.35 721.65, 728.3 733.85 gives 0.14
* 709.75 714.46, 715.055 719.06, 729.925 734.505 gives 0.43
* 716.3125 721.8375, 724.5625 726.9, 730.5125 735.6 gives 0.13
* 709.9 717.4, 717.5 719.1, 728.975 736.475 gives 0.14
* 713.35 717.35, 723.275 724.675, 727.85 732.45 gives 0.12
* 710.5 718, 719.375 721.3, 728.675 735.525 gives 0.21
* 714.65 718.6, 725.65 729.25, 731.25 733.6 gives 0.40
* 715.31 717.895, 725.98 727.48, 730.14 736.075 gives 0.11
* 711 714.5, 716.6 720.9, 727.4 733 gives 0.64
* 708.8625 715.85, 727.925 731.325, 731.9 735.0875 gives 0.33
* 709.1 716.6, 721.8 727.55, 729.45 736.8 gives 0.51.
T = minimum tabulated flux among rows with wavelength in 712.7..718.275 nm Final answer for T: 17.09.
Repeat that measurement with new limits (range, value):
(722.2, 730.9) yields 15.92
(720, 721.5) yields 16.36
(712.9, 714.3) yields 21.46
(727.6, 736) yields 16.03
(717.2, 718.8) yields 16.65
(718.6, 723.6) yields 15.86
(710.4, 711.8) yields 16.69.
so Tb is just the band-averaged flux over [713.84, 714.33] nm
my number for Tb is 23.5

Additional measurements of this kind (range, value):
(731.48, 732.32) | 20.1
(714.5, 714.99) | 18.1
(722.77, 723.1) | 16.5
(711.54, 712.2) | 17.2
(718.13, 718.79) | 16.9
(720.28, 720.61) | 16.5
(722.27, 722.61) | 16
